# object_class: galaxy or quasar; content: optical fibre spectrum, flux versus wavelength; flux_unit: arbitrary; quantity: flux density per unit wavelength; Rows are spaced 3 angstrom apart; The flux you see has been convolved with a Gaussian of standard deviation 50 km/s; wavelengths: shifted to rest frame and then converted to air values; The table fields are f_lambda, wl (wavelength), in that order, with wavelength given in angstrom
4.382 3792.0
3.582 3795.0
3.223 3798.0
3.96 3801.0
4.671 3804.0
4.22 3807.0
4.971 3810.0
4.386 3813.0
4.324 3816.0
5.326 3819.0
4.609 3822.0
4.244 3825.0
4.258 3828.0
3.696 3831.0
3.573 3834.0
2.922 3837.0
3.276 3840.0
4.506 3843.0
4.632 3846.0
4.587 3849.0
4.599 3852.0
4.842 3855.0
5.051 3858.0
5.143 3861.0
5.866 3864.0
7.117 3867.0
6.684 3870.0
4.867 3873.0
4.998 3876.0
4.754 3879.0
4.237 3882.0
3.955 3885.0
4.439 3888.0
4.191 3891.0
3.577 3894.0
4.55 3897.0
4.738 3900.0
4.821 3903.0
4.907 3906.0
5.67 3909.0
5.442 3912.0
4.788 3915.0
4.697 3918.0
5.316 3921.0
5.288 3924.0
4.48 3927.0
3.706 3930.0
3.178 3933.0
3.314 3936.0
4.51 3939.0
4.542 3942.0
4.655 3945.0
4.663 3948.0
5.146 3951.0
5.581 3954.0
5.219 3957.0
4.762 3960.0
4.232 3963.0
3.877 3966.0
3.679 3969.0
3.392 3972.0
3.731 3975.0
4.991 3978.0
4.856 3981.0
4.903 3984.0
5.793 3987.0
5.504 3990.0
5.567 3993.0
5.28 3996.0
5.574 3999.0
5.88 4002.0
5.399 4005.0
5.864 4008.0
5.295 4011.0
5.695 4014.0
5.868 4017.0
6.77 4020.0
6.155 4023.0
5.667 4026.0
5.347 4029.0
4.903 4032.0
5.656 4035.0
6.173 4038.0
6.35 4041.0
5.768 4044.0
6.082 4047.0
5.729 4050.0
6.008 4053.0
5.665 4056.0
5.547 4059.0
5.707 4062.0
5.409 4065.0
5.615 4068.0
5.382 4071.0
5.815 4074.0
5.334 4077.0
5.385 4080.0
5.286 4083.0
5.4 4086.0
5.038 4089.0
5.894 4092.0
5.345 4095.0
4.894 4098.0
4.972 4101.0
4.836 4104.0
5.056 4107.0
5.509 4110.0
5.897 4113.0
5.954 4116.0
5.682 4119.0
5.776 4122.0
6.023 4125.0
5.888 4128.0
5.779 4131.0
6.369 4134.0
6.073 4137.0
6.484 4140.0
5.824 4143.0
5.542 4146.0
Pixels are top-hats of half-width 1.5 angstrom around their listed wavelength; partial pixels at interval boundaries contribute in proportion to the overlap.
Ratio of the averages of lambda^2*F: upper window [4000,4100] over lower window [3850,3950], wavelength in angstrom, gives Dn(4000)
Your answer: 1.3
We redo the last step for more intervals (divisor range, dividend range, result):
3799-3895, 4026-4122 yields 1.36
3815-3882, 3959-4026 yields 1.18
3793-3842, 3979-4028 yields 1.51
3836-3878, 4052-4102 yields 1.23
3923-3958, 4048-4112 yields 1.29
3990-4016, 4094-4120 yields 1.01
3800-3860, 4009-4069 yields 1.48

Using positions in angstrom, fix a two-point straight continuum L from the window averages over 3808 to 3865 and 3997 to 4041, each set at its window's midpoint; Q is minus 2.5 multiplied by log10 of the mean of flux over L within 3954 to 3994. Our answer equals 0.16 mag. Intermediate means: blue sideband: 4.45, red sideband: 5.75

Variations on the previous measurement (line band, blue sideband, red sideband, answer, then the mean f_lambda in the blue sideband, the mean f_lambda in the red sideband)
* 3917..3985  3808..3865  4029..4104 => 0.121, 4.45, 5.54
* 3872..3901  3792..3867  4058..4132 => 0.053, 4.41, 5.49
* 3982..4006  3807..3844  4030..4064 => -0.018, 4.17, 5.77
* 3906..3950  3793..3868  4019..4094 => 0.082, 4.45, 5.67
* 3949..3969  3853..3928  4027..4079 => 0.120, 4.98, 5.67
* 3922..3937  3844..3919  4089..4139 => 0.240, 4.92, 5.61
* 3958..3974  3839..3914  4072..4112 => 0.247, 4.87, 5.3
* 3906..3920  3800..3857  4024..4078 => -0.066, 4.3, 5.68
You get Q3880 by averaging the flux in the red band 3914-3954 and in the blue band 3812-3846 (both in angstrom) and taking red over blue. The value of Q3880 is 1.1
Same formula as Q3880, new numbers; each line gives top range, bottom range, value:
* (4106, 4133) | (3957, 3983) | 1.35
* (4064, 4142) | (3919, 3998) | 1.21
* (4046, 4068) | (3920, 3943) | 1.34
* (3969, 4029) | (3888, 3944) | 1.18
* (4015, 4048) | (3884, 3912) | 1.28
